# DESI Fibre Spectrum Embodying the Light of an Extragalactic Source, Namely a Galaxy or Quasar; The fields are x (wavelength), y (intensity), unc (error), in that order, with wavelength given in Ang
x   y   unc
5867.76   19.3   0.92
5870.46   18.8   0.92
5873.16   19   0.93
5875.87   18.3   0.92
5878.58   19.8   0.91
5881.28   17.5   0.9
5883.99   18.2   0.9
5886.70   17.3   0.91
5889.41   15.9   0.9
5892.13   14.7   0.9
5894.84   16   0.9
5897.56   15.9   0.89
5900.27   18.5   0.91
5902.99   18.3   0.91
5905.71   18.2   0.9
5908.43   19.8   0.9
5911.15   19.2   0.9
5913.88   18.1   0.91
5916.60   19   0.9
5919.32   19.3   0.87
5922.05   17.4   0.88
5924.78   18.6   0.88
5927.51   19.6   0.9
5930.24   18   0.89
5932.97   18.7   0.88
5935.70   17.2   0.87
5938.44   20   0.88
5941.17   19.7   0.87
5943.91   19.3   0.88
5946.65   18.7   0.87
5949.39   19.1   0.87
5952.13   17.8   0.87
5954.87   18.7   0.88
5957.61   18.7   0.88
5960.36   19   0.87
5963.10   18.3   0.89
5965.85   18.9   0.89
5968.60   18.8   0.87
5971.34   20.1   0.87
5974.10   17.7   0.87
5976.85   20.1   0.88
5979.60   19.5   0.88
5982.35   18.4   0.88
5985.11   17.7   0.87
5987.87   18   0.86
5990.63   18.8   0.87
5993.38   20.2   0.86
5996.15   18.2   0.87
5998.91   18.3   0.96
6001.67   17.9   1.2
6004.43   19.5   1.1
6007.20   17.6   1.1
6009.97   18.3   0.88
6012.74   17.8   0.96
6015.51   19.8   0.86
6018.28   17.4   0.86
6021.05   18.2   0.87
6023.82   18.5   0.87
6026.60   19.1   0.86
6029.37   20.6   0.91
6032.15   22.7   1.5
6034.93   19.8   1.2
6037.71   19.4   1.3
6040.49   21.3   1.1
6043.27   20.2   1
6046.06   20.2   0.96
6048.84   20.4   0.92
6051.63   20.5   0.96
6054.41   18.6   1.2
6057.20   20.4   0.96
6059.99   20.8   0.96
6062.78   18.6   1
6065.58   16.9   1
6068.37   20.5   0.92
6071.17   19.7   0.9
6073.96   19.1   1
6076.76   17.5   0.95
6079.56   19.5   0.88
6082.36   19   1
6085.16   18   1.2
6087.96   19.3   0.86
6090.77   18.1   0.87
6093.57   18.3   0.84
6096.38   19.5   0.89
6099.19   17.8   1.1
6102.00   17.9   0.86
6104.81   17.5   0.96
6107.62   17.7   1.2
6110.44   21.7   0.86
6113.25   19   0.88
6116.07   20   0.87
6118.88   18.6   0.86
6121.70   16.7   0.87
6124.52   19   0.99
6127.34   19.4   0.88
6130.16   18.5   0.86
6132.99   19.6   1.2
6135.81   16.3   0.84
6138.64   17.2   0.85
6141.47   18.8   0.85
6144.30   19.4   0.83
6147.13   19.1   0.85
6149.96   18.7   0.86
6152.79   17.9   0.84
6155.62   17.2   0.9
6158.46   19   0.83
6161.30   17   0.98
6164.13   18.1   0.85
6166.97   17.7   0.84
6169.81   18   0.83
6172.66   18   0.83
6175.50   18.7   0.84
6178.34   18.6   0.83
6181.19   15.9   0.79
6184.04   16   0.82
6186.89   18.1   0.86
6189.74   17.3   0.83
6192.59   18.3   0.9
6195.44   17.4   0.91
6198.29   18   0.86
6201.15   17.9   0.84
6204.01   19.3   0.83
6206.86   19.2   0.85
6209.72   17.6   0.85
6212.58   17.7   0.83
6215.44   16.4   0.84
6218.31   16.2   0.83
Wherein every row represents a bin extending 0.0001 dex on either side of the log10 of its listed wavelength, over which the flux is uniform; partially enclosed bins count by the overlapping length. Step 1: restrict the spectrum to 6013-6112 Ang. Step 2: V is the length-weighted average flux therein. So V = 19.3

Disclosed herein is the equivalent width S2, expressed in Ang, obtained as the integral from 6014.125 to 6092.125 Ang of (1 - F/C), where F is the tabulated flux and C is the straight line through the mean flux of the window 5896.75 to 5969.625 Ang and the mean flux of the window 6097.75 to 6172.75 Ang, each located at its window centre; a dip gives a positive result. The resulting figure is -4.02 Ang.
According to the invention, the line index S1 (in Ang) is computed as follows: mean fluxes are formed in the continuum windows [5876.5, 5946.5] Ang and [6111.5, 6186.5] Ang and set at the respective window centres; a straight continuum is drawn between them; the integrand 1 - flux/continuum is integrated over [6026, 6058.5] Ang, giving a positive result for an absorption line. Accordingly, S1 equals -3.8 Ang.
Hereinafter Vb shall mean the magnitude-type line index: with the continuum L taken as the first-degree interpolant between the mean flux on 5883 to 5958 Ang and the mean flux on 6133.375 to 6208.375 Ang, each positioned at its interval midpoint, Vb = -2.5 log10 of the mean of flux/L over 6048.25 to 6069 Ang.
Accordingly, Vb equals -0.08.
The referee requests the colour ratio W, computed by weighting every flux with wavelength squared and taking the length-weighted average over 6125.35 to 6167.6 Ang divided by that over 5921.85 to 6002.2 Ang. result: 1.0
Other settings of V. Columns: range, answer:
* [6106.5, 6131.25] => 19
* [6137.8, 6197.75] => 17.9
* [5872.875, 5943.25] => 18.2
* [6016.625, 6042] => 19.7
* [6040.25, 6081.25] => 19.6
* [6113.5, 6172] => 18.3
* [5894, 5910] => 17.9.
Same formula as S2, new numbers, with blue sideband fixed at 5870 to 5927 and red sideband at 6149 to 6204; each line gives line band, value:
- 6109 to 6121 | -1.2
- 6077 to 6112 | -1.5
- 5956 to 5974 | -0.9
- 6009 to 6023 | -0.3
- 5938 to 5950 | -0.9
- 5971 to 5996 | -1.3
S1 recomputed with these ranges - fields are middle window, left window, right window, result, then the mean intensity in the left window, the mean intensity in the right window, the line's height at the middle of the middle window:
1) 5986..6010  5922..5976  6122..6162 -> 0.16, 18.8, 18.3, 18.7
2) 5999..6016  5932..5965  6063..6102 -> 0.30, 18.8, 18.7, 18.7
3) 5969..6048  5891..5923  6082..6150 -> -3.84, 17.9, 18.6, 18.2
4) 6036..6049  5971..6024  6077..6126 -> -1.17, 18.6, 18.7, 18.6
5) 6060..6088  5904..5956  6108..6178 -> -0.48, 18.8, 18.5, 18.6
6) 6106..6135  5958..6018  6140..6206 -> -1.18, 18.7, 18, 18.2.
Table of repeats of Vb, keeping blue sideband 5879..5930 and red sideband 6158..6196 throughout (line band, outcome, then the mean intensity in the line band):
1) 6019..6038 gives -0.11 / 19.7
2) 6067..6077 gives -0.09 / 19.4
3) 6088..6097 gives -0.05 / 18.7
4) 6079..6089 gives -0.07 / 18.9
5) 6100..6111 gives -0.04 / 18.4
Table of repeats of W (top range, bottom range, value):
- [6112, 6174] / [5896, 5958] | 1.06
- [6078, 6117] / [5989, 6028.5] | 1.04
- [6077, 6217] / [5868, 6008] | 1.06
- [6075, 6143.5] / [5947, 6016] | 1.04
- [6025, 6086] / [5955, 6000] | 1.07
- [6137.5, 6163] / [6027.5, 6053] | 0.92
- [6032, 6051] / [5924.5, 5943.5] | 1.12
